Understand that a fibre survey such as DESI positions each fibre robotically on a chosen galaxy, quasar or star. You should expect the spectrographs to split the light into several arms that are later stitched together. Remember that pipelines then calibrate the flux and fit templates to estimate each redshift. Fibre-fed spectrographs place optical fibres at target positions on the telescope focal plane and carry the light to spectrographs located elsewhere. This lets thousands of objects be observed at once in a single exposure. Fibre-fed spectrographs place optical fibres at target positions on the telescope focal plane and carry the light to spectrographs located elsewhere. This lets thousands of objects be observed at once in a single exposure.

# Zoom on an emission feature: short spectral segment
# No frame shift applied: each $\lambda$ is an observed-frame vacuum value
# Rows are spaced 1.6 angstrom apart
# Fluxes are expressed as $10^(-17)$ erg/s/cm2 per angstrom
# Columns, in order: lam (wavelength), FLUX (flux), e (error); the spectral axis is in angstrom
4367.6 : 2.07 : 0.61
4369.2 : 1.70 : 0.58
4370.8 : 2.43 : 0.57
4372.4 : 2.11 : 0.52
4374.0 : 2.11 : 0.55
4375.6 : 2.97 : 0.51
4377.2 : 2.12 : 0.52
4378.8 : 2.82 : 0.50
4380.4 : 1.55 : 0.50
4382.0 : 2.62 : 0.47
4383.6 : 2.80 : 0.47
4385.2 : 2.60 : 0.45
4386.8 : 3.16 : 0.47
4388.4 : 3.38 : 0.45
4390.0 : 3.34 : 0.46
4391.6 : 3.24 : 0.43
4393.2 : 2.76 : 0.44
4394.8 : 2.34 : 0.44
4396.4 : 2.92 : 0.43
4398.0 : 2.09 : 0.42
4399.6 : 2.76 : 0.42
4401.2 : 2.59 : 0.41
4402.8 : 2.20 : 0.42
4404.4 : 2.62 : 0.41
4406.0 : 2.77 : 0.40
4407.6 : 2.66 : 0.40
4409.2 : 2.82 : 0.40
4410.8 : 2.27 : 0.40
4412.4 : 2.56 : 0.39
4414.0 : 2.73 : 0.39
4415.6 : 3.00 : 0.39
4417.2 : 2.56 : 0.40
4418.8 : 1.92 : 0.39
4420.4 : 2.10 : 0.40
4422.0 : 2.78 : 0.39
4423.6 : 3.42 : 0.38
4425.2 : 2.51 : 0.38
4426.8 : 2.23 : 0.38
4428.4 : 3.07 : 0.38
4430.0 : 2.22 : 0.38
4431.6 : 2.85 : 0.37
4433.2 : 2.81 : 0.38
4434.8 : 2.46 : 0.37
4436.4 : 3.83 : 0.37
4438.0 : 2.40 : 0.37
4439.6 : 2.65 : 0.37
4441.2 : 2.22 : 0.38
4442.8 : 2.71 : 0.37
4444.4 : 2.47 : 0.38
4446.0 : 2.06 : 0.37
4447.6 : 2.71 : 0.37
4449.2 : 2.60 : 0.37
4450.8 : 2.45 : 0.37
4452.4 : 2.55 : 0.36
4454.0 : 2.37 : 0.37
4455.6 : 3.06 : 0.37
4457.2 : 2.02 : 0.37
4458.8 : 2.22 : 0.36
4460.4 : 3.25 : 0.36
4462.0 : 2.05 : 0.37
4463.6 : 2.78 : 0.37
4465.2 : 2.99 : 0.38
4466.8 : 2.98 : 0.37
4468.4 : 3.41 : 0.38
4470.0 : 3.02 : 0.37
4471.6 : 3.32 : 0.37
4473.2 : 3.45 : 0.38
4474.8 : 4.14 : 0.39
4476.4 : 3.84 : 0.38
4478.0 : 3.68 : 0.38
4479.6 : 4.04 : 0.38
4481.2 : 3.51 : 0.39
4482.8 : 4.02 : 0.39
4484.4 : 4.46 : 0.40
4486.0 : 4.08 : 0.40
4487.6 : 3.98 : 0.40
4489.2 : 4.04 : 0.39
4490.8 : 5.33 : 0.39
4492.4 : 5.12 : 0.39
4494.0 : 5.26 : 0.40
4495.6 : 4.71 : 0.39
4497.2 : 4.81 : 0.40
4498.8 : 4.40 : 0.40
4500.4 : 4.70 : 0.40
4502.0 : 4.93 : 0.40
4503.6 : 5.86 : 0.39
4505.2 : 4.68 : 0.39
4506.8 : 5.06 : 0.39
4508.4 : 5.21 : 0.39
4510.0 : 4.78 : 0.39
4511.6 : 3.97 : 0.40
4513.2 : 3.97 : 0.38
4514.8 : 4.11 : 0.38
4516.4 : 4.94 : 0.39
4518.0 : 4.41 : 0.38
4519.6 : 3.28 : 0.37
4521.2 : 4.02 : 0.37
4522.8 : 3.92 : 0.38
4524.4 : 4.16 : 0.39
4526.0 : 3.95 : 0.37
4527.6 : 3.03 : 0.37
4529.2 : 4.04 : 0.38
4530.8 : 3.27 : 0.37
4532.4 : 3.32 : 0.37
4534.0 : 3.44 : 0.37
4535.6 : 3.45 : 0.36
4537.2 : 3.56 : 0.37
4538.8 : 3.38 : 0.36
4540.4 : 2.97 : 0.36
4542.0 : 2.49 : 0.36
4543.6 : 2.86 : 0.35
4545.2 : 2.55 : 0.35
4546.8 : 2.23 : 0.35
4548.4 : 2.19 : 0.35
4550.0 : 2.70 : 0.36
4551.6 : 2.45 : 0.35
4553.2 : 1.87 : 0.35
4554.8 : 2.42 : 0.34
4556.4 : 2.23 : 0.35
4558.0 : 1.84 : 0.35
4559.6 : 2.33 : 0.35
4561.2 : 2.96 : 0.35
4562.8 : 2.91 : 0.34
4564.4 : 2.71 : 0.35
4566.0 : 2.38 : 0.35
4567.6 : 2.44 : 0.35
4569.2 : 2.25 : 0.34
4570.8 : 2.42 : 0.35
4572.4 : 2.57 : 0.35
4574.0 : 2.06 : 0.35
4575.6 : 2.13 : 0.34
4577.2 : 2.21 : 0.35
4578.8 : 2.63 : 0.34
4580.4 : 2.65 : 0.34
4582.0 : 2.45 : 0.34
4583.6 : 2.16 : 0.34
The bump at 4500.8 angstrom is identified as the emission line Mg II 2798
